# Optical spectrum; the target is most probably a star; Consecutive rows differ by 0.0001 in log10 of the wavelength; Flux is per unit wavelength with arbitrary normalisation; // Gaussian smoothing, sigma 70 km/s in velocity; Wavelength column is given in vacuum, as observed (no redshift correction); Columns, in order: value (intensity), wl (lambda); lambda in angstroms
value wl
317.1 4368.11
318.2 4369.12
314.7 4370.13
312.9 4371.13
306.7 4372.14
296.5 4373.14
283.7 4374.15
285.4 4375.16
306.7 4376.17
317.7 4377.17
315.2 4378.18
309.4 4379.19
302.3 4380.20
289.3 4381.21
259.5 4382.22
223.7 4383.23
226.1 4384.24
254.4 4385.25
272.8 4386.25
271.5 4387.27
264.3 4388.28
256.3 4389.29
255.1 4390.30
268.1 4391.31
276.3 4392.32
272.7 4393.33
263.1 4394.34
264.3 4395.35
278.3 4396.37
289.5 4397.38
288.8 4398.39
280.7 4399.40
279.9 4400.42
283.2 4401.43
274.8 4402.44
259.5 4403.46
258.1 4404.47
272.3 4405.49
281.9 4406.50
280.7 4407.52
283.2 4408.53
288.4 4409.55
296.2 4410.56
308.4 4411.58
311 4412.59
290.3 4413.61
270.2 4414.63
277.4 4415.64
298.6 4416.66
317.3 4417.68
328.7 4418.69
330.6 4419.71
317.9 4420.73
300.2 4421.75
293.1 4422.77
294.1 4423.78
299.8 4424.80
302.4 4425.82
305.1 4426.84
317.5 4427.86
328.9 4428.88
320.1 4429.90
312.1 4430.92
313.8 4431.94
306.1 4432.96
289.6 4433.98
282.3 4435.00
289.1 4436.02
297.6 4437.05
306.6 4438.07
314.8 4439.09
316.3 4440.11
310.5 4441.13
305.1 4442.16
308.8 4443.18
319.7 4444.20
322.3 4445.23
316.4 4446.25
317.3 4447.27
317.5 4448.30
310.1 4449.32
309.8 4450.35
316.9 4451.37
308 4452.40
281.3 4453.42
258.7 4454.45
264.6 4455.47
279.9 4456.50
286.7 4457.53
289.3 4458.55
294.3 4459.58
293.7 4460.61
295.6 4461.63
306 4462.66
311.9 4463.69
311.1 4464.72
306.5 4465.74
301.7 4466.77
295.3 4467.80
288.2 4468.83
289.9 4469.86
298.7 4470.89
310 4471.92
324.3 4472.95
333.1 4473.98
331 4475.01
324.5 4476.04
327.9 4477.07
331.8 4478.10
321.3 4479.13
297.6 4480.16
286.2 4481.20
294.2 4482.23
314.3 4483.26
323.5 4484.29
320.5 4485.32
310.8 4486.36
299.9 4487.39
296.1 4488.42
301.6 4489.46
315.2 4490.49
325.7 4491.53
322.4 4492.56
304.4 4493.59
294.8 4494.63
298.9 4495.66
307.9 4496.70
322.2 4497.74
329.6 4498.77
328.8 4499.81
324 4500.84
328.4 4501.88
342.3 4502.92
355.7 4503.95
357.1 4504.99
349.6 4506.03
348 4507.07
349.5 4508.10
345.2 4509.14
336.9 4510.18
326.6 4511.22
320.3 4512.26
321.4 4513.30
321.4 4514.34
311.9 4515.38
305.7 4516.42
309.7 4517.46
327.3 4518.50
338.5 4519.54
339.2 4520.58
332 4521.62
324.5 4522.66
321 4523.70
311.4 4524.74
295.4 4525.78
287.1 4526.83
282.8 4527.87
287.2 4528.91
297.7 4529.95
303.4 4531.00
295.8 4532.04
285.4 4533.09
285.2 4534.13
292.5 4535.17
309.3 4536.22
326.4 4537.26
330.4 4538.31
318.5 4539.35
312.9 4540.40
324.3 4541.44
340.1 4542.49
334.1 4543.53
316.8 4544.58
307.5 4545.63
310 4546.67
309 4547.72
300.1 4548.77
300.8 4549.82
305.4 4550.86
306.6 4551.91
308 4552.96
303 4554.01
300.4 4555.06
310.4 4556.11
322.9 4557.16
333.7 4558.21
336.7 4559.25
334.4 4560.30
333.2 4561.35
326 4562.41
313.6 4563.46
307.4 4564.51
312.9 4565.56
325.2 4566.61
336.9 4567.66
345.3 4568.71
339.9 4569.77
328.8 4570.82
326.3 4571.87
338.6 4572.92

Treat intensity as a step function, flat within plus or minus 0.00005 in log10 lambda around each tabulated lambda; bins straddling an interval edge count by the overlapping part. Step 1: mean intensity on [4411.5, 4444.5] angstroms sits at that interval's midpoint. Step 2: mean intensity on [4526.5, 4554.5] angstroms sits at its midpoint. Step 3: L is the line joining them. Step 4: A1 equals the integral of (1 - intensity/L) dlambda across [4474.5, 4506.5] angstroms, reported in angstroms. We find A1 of -1.3 angstroms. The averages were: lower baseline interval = 306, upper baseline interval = 307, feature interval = 319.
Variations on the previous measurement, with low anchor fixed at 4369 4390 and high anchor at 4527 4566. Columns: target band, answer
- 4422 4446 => -1.1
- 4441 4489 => -1.2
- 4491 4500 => -0.3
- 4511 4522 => -0.6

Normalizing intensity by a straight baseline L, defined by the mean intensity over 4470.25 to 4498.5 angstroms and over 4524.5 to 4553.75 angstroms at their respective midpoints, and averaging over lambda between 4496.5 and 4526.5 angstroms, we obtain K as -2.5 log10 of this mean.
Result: -0.06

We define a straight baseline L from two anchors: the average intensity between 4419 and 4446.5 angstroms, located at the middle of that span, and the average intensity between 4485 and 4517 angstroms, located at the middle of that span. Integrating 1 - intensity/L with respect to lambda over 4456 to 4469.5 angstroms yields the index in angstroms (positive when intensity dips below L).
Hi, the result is 0.77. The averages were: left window 308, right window 323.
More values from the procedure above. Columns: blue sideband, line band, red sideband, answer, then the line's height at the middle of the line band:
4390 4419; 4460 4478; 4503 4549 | -0.4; 302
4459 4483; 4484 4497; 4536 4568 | 0.0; 310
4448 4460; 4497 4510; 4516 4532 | -1.5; 305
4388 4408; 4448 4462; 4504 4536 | 0.0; 293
